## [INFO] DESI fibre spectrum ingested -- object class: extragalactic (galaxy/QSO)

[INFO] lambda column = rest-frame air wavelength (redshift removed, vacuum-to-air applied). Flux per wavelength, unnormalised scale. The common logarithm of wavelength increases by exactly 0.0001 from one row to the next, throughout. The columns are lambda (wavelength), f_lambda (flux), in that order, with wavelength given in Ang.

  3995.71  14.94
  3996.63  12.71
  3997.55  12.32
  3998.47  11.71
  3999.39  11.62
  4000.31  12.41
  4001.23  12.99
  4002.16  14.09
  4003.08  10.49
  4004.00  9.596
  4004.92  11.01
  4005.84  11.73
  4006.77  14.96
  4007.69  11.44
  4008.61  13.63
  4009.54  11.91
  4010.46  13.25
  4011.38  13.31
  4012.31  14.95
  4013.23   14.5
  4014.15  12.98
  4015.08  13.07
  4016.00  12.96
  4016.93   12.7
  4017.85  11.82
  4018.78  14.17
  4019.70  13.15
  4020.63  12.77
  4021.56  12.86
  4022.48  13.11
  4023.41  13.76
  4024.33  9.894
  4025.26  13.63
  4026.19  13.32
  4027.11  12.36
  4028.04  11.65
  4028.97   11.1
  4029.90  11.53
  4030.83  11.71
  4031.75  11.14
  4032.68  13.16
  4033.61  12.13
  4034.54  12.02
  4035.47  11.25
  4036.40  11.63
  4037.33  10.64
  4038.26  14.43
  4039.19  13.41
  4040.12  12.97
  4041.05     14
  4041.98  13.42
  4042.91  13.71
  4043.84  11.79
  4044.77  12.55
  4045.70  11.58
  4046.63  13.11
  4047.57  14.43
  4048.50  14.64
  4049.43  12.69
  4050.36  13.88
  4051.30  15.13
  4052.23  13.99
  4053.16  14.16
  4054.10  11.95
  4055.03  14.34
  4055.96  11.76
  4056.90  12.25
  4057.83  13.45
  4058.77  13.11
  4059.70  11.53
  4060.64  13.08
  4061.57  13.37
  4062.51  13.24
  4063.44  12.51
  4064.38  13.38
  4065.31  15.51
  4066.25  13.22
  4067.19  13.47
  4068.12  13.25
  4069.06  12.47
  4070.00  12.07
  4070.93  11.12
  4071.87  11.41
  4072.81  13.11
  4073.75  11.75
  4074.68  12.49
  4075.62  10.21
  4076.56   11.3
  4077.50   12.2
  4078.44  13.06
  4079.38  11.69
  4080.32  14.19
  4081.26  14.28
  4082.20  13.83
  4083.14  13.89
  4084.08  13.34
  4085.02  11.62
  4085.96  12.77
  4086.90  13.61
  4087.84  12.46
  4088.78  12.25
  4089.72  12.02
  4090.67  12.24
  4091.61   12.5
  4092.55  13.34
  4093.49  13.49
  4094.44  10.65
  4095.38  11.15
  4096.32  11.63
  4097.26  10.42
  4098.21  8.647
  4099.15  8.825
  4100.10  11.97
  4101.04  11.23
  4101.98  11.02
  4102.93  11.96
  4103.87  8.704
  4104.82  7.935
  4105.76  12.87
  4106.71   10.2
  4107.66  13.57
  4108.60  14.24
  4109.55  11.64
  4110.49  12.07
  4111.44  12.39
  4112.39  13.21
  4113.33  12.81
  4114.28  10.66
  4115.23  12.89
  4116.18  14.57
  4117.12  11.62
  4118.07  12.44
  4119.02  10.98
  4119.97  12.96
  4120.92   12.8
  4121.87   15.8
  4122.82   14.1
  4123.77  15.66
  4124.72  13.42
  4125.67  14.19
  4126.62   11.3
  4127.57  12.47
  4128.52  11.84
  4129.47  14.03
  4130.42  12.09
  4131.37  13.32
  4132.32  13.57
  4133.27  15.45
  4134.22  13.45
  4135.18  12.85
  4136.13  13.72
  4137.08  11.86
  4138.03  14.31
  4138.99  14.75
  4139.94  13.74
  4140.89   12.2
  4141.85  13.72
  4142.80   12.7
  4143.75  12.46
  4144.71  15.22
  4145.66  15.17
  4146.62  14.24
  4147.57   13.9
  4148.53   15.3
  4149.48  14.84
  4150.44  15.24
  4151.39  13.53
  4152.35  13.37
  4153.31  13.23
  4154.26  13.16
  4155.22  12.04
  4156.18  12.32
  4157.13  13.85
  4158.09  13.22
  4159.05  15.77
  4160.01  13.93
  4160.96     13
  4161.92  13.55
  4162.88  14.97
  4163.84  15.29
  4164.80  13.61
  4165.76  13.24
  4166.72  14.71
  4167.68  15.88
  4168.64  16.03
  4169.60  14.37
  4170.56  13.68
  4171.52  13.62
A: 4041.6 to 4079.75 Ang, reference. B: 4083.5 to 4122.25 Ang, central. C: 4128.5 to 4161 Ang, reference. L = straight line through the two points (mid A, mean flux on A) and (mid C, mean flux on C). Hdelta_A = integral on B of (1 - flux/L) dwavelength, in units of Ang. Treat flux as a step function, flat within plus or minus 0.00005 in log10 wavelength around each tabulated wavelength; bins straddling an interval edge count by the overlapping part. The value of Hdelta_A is 3.8 Ang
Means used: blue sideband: 12.9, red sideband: 13.7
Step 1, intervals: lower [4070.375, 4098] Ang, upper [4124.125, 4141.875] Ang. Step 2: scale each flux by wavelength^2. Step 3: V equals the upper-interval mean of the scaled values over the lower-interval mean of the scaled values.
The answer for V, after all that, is 1.11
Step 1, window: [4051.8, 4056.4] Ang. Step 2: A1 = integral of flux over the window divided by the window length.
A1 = 13.3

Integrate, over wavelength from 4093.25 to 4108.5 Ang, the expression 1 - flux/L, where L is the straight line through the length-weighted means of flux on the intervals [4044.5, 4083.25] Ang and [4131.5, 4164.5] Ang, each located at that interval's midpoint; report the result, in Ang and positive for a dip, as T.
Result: 2.7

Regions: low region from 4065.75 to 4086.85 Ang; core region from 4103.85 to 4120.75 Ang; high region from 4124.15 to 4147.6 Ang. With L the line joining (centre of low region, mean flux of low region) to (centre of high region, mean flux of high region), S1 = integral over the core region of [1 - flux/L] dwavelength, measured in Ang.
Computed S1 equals 1.3 Ang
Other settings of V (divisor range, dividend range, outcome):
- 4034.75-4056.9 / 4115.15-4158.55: 1.08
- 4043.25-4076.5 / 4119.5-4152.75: 1.10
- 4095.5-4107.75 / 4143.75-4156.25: 1.35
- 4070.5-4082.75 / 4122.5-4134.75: 1.11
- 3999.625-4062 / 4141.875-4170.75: 1.17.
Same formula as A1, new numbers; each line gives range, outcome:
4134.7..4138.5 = 13.2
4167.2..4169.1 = 16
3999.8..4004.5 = 11.9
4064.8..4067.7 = 14.1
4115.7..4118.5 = 12.9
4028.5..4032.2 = 11.4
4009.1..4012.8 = 13.4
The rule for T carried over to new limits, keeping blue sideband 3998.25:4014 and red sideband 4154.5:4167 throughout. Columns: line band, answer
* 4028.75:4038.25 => 0.8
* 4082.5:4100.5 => 1.7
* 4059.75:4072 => 0.1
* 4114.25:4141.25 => 0.5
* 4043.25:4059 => -0.4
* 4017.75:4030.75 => 0.2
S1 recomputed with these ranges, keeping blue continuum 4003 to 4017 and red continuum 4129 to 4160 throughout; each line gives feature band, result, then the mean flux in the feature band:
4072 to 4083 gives 0.5 Ang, 12.6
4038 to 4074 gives -0.2 Ang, 13.1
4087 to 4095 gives 0.5 Ang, 12.4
